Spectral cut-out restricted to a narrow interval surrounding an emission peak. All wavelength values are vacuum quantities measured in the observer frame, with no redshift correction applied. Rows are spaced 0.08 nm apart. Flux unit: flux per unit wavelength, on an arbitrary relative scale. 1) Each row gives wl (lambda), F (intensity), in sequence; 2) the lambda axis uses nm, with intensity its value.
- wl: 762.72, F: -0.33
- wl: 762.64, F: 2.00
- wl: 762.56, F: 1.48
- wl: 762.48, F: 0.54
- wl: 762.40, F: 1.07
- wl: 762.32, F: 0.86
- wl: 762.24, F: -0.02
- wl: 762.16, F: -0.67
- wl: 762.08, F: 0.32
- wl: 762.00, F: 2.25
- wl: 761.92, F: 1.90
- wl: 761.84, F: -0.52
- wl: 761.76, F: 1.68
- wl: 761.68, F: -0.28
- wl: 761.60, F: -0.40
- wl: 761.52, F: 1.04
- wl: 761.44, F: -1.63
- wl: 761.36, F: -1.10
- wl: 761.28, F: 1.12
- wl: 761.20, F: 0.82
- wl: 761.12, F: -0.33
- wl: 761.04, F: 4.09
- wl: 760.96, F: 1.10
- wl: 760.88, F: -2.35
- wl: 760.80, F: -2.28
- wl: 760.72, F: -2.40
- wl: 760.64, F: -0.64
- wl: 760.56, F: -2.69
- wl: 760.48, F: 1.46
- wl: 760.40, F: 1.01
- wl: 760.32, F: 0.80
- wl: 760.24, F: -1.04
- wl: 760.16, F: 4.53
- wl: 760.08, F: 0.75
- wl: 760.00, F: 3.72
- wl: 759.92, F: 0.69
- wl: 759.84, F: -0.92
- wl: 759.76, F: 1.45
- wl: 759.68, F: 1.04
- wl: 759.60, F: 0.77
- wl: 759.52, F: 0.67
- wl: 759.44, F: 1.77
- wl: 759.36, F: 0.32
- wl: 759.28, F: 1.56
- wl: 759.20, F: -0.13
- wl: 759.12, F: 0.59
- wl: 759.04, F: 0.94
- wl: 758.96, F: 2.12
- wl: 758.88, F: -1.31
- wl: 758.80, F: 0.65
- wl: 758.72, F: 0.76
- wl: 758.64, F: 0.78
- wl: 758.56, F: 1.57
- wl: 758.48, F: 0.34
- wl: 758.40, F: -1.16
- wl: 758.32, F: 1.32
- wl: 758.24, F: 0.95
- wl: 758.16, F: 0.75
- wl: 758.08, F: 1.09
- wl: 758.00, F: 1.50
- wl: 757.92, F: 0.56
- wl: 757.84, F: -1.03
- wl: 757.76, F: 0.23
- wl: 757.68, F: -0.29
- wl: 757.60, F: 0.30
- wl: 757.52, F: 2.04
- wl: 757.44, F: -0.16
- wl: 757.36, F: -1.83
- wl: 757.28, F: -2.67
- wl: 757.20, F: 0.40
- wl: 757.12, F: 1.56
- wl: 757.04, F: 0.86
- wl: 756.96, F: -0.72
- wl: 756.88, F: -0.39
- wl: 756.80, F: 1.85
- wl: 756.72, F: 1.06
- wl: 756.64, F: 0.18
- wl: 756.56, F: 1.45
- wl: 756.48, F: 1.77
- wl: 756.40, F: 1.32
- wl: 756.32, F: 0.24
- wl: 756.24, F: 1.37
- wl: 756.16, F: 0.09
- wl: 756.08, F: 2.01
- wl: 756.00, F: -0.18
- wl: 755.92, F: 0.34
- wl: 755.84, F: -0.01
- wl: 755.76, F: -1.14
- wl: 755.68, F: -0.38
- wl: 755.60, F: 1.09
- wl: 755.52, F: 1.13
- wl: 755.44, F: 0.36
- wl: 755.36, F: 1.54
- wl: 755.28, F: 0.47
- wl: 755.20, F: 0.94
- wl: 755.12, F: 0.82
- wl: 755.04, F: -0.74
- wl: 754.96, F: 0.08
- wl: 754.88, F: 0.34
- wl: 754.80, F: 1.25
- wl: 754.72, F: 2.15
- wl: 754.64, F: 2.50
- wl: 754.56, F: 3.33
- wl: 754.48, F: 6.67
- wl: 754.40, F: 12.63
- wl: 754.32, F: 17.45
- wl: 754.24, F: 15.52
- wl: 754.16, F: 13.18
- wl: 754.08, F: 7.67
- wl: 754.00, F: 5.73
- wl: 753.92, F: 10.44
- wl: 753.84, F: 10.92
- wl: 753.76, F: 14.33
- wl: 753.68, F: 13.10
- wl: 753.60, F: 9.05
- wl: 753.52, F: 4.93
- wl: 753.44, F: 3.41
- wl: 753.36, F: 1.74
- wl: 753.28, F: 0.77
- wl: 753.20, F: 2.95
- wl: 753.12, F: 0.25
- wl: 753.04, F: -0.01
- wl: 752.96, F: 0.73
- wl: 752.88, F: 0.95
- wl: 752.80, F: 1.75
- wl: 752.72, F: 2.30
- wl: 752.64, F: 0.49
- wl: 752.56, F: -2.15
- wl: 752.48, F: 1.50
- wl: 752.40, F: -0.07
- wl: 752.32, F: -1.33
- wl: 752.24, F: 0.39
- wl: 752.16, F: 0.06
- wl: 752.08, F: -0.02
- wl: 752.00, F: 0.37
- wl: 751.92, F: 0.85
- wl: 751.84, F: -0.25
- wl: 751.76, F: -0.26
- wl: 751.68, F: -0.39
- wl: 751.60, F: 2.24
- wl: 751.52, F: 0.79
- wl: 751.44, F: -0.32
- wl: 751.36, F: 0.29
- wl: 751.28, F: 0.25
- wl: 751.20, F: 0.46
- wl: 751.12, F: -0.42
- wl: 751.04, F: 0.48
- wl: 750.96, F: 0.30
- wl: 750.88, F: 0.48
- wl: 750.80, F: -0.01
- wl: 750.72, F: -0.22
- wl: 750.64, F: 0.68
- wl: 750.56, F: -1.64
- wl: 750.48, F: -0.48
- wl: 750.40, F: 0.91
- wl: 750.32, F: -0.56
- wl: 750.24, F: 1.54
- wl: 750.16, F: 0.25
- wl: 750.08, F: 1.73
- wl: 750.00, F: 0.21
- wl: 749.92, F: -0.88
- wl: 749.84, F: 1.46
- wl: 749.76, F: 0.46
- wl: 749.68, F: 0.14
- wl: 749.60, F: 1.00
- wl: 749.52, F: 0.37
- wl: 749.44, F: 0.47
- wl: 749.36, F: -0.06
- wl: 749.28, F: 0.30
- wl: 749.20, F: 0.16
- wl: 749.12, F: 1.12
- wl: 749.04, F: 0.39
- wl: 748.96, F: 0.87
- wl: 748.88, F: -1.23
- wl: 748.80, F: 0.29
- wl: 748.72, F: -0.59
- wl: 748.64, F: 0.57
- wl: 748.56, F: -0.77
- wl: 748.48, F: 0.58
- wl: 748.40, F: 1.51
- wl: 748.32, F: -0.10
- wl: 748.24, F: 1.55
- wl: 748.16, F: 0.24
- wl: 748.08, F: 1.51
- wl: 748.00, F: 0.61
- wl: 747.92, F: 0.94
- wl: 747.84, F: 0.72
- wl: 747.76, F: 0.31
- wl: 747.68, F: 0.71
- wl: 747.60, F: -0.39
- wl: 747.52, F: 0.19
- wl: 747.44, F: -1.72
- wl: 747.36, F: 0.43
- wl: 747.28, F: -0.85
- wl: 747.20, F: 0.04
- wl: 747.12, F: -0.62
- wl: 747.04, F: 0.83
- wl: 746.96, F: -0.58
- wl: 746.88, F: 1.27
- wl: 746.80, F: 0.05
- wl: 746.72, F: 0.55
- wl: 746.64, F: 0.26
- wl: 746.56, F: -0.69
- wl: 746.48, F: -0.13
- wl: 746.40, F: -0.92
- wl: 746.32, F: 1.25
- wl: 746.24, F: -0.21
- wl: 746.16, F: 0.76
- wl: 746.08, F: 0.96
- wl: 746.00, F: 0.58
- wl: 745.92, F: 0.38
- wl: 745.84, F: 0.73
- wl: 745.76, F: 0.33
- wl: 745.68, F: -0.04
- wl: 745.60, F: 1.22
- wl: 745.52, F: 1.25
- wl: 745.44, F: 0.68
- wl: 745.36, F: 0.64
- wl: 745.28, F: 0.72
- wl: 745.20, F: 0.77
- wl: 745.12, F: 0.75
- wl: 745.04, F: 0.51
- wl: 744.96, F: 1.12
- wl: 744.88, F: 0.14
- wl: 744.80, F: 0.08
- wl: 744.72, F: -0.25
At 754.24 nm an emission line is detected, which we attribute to [O II] 3727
